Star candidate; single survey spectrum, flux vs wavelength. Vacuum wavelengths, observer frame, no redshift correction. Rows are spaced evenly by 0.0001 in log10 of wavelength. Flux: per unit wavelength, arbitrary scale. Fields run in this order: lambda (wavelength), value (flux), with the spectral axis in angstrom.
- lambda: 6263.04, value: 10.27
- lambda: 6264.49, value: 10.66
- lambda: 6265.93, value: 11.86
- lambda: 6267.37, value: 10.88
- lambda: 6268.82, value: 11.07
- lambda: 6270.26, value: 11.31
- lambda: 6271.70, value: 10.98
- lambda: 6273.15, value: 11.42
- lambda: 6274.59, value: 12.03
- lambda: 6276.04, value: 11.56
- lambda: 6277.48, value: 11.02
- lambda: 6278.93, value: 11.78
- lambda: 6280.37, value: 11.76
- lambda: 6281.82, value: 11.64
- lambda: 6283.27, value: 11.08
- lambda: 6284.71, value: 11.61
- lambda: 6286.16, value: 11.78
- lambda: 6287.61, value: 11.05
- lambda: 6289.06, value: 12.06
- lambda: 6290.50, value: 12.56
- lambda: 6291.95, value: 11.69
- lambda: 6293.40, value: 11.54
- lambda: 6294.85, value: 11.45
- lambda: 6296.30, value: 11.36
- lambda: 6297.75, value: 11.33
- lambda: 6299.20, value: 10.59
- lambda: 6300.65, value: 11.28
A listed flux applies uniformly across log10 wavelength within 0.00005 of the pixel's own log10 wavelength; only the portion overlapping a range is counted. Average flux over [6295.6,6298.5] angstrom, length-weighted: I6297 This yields 11.3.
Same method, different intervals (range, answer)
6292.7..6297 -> 11.4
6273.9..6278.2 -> 11.5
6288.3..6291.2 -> 12.3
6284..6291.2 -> 11.8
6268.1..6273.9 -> 11.2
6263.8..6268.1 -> 11.1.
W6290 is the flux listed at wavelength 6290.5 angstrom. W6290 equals 12.56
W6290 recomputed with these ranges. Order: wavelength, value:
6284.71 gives 11.61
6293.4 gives 11.54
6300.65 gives 11.28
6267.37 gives 10.88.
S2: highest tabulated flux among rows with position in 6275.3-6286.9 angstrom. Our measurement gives 11.78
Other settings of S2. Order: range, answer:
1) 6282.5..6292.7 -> 12.56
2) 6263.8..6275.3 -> 12.03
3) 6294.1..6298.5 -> 11.45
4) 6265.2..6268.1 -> 11.86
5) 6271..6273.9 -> 11.42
